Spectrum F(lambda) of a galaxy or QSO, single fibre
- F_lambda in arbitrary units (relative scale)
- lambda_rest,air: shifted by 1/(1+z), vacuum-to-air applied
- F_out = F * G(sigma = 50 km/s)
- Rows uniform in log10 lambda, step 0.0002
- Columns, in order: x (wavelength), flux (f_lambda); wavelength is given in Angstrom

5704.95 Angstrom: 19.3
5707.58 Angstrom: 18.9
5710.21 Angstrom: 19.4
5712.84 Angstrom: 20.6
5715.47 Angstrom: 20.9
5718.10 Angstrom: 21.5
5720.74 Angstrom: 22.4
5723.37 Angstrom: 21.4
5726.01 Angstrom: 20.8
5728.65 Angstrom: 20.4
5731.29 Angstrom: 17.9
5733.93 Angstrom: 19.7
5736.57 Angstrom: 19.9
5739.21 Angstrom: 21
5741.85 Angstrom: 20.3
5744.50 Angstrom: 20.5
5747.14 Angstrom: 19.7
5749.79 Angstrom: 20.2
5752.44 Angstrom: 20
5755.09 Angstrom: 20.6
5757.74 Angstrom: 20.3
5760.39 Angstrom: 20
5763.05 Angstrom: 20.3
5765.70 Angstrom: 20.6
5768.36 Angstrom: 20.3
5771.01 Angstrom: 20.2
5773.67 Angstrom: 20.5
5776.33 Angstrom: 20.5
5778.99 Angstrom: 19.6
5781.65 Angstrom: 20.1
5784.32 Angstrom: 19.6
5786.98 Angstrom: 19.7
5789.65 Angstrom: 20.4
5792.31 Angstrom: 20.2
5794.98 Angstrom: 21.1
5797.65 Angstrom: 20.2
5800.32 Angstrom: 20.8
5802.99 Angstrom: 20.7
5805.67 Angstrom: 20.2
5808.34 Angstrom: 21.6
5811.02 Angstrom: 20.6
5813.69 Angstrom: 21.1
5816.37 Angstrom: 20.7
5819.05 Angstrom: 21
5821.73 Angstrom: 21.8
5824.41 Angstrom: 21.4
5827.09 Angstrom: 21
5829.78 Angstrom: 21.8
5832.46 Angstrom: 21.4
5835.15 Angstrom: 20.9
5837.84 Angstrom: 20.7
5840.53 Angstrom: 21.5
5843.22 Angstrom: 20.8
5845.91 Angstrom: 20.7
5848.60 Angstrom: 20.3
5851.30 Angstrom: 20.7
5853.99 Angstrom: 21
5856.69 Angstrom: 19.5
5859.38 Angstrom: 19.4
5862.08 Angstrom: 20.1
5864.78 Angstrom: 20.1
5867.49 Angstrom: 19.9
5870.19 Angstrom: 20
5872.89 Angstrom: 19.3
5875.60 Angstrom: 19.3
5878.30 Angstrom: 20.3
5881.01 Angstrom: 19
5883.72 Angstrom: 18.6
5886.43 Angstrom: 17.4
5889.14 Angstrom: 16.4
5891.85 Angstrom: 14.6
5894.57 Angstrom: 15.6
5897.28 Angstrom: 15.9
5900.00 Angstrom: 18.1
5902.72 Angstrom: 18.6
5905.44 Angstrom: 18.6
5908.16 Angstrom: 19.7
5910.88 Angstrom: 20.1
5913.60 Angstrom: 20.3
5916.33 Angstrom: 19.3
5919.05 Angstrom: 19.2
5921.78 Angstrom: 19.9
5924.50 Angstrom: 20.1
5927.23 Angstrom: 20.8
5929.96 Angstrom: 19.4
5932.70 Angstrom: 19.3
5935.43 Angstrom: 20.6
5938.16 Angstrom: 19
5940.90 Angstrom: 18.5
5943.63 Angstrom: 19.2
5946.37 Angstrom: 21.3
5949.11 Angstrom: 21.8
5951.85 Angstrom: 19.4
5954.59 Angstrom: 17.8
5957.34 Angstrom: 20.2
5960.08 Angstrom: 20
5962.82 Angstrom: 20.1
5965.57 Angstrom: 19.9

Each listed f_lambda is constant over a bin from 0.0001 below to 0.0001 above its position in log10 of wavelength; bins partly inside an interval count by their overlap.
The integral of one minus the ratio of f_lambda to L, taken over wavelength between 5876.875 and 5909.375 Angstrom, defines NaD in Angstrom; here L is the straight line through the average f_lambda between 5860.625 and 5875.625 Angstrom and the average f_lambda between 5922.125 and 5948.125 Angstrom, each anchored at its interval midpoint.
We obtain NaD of 3.4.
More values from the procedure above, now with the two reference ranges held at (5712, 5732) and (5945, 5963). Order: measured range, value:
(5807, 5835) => -1.0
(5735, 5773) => 0.8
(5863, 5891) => 1.9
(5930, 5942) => 0.5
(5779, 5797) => 0.4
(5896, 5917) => 1.5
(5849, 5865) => 0.2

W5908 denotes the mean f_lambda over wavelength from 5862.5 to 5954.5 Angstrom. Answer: 19.1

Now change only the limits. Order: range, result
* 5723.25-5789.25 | 20.1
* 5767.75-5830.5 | 20.6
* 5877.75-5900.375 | 17.2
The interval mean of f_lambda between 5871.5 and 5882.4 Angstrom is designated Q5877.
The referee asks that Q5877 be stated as 19.5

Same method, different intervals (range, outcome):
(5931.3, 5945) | 19.3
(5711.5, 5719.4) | 21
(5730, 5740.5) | 19.6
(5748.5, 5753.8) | 20.1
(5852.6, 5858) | 20.3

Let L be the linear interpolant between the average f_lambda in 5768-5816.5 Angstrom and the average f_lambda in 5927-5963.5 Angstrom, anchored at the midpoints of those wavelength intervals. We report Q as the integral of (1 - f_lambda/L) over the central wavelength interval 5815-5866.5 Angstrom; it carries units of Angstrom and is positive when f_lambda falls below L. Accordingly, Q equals -1.40 Angstrom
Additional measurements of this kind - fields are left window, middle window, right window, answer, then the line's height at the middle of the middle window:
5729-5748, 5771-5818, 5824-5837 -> 0.6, 20.7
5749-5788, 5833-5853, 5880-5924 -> -1.8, 19.1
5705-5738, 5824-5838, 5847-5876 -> -0.8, 20.1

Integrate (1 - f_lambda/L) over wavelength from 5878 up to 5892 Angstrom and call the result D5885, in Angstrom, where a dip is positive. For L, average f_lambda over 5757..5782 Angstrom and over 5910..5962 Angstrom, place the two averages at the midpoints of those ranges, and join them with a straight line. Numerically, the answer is 1.5 Angstrom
